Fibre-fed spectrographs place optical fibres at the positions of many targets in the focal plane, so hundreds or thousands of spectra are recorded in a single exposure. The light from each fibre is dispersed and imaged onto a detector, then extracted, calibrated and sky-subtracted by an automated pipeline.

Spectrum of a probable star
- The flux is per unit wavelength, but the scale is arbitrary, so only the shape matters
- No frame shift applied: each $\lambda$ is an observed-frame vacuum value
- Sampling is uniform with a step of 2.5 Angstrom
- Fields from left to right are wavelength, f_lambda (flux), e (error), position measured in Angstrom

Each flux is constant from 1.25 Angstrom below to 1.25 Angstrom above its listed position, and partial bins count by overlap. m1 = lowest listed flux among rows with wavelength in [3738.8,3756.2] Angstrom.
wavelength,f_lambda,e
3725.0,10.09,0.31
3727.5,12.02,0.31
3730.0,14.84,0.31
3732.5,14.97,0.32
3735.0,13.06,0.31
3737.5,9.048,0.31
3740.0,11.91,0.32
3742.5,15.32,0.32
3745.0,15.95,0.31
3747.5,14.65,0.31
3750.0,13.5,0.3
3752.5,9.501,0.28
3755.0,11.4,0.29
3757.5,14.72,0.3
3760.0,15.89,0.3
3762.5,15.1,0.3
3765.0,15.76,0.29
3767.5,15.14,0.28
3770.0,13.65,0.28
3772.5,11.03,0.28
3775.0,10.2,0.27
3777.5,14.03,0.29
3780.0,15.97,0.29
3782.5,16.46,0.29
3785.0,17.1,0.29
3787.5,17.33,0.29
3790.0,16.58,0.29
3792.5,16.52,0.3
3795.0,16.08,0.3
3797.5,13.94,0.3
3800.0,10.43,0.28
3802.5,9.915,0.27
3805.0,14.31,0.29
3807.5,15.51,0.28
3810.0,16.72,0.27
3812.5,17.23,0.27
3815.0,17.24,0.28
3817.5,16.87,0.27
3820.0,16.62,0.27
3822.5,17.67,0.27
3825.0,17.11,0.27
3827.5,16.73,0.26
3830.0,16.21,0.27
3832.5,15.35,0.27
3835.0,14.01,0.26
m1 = 9.501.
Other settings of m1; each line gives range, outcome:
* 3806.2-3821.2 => 15.51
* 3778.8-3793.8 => 15.97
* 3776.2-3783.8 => 14.03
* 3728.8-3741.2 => 9.048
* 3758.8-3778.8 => 10.2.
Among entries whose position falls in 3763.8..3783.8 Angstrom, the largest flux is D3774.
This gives 16.46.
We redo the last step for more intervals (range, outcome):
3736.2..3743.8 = 15.32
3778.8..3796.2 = 17.33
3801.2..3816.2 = 17.24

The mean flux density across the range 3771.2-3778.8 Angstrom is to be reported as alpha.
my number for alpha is 11.8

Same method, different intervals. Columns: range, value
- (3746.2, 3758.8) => 12.8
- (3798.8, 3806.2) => 11.5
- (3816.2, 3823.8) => 17.1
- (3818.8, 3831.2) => 16.9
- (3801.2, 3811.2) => 14.1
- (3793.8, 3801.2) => 13.5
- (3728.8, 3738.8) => 13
